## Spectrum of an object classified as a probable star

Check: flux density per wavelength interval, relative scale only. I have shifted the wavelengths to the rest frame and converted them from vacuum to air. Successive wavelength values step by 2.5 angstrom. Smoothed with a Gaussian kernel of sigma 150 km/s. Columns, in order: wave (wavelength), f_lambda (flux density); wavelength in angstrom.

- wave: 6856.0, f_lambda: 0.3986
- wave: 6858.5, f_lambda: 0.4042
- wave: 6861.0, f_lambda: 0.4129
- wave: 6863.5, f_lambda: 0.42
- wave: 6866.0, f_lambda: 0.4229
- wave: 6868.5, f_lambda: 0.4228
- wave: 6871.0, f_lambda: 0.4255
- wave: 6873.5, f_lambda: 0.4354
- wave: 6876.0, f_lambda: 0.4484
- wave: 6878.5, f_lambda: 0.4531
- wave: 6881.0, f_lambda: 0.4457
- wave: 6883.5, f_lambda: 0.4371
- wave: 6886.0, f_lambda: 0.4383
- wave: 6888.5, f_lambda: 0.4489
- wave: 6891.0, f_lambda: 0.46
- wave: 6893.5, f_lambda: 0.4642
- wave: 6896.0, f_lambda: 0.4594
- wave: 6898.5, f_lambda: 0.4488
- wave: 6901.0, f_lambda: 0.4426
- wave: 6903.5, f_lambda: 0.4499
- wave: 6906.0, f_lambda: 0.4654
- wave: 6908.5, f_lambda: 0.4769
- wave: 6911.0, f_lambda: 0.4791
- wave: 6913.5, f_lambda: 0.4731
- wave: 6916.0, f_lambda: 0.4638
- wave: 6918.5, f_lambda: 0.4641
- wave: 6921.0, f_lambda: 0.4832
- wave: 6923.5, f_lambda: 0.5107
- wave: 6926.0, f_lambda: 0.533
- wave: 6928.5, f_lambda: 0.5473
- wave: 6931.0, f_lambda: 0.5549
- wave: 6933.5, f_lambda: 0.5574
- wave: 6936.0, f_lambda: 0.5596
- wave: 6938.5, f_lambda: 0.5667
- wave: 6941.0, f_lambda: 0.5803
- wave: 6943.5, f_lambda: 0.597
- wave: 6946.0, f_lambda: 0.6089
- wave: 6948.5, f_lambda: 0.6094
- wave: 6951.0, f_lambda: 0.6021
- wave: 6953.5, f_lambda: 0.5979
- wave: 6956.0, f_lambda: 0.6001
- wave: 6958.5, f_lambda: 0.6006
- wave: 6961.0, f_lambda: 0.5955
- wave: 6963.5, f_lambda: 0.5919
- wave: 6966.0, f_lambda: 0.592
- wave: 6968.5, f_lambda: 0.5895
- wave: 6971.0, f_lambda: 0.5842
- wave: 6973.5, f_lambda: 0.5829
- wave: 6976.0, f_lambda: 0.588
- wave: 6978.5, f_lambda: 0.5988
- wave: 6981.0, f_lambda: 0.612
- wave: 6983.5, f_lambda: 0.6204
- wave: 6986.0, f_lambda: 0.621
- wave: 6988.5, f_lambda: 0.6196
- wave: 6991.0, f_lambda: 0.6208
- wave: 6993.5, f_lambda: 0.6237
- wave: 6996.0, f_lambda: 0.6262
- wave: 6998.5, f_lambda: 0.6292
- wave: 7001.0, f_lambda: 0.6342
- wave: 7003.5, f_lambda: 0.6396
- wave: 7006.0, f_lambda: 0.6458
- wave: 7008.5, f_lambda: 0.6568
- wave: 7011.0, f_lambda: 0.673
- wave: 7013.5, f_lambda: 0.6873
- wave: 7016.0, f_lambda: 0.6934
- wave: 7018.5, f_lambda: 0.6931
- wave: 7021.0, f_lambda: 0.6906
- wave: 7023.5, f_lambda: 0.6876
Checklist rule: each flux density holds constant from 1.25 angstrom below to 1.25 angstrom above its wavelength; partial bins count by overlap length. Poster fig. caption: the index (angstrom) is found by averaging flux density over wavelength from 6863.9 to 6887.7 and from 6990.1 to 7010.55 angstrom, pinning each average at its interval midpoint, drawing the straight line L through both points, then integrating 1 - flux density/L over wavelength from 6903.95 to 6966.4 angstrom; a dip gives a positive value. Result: -1.6 angstrom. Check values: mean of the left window 0.436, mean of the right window 0.636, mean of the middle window 0.547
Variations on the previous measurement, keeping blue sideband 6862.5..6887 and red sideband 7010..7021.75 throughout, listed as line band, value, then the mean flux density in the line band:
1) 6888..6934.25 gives 1.6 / 0.483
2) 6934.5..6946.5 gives -0.6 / 0.58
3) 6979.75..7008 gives 0.9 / 0.627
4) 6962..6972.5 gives 0.2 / 0.589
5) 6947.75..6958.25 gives -0.5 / 0.602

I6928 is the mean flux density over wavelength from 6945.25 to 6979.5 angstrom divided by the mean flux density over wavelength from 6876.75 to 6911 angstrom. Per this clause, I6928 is 1.31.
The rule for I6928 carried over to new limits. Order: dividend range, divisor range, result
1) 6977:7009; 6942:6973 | 1.05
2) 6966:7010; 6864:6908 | 1.39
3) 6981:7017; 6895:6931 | 1.33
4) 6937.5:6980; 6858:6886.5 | 1.38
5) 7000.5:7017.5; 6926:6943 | 1.18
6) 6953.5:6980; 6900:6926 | 1.25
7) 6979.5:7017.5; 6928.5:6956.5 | 1.10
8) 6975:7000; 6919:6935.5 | 1.16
